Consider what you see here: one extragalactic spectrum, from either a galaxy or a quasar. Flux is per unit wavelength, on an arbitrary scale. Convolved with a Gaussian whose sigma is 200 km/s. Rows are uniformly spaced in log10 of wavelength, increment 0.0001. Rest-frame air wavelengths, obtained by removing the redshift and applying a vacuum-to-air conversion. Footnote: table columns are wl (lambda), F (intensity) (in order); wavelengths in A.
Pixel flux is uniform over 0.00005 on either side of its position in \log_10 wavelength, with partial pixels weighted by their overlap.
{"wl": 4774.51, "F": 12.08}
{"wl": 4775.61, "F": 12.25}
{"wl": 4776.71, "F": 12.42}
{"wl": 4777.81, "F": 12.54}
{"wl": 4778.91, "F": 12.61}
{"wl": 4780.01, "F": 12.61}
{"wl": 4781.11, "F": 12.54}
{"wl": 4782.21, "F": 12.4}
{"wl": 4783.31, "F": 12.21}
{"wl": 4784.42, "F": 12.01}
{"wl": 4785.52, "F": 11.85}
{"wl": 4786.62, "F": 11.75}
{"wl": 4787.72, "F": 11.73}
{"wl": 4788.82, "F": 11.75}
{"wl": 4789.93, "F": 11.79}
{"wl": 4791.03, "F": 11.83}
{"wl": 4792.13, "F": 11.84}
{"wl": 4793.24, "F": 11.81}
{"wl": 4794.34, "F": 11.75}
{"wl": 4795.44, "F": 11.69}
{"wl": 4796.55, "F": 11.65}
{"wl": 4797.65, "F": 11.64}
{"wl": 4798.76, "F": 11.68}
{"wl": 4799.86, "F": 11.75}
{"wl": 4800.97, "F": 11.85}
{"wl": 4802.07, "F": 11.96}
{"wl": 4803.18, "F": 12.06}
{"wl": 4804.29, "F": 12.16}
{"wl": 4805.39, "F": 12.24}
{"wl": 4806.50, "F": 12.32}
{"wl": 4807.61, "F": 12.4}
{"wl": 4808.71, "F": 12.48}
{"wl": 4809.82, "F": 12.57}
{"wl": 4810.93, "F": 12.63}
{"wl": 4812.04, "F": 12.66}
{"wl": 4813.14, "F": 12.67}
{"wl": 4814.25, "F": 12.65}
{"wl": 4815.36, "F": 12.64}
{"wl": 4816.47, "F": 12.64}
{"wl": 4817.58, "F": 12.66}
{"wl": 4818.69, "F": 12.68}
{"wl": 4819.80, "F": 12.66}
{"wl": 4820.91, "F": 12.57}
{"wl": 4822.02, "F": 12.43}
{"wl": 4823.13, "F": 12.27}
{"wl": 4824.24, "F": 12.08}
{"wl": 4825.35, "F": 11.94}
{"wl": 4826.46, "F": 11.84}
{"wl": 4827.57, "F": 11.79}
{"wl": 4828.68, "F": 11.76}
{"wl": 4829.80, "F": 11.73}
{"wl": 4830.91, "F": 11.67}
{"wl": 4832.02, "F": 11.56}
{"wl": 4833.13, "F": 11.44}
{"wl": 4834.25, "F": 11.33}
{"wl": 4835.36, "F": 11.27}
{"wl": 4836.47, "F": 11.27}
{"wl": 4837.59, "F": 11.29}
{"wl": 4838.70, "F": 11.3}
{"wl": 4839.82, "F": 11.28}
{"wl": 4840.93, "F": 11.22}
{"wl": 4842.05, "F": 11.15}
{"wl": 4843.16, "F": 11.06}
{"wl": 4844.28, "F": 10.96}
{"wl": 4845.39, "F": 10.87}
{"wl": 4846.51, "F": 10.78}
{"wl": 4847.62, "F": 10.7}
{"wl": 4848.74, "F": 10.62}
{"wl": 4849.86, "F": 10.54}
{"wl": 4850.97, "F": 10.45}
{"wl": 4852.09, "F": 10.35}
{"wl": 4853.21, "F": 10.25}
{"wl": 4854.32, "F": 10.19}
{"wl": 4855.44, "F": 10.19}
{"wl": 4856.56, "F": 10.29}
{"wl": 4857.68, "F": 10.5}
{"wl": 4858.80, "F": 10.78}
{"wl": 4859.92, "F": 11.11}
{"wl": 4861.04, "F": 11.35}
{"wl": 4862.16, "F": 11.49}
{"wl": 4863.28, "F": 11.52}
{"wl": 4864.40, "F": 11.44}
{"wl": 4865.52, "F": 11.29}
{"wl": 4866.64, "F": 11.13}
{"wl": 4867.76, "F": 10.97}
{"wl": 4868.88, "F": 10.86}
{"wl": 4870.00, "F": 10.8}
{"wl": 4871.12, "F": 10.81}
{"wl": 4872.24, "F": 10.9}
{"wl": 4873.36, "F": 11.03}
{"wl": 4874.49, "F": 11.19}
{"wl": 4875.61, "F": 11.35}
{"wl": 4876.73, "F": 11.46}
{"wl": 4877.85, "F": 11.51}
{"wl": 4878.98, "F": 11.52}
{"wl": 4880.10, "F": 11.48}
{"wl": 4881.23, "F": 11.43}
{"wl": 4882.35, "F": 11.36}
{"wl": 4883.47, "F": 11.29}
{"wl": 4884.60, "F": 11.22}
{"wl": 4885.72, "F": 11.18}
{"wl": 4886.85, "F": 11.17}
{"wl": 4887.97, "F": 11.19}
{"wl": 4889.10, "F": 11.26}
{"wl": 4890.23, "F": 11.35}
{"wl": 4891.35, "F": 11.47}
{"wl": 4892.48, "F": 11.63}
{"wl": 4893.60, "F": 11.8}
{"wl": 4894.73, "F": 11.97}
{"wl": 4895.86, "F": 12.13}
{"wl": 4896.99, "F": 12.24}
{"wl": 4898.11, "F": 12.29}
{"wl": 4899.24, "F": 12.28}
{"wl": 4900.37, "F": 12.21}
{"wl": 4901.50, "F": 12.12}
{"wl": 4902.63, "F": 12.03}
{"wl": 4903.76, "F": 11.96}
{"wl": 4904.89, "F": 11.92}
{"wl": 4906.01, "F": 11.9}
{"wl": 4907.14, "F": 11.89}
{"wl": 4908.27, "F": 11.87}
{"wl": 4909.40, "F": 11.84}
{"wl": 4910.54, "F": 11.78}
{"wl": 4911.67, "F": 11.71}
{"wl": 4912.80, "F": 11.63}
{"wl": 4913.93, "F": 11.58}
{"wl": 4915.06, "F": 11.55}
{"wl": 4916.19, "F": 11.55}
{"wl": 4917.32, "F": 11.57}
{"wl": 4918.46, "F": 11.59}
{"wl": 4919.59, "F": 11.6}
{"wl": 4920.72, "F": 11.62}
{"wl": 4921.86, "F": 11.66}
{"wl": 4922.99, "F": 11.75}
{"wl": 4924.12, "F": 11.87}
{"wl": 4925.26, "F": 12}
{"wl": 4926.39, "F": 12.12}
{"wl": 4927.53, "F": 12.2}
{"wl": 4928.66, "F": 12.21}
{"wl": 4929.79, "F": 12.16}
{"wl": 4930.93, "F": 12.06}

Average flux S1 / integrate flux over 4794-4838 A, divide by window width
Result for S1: 12.1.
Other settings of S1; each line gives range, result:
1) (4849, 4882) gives 11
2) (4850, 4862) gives 10.6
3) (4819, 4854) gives 11.4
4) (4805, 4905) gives 11.5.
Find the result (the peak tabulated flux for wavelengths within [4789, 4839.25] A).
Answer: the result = 12.68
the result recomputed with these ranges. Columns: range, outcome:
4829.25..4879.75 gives 11.73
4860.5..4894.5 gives 11.8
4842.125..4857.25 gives 11.06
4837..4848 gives 11.3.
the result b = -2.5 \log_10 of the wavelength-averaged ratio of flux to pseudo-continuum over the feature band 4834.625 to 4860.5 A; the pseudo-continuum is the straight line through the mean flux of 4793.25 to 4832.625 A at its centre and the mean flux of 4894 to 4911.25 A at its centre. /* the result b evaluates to 0.12 mag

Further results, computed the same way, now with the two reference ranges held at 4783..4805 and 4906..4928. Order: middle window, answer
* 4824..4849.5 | 0.05 mag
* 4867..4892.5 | 0.05 mag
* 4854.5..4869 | 0.08 mag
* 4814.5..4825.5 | -0.06 mag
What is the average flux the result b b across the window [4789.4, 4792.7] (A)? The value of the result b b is 11.8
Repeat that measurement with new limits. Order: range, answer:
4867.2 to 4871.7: 10.9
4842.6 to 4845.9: 11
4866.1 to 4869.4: 11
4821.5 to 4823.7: 12.4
